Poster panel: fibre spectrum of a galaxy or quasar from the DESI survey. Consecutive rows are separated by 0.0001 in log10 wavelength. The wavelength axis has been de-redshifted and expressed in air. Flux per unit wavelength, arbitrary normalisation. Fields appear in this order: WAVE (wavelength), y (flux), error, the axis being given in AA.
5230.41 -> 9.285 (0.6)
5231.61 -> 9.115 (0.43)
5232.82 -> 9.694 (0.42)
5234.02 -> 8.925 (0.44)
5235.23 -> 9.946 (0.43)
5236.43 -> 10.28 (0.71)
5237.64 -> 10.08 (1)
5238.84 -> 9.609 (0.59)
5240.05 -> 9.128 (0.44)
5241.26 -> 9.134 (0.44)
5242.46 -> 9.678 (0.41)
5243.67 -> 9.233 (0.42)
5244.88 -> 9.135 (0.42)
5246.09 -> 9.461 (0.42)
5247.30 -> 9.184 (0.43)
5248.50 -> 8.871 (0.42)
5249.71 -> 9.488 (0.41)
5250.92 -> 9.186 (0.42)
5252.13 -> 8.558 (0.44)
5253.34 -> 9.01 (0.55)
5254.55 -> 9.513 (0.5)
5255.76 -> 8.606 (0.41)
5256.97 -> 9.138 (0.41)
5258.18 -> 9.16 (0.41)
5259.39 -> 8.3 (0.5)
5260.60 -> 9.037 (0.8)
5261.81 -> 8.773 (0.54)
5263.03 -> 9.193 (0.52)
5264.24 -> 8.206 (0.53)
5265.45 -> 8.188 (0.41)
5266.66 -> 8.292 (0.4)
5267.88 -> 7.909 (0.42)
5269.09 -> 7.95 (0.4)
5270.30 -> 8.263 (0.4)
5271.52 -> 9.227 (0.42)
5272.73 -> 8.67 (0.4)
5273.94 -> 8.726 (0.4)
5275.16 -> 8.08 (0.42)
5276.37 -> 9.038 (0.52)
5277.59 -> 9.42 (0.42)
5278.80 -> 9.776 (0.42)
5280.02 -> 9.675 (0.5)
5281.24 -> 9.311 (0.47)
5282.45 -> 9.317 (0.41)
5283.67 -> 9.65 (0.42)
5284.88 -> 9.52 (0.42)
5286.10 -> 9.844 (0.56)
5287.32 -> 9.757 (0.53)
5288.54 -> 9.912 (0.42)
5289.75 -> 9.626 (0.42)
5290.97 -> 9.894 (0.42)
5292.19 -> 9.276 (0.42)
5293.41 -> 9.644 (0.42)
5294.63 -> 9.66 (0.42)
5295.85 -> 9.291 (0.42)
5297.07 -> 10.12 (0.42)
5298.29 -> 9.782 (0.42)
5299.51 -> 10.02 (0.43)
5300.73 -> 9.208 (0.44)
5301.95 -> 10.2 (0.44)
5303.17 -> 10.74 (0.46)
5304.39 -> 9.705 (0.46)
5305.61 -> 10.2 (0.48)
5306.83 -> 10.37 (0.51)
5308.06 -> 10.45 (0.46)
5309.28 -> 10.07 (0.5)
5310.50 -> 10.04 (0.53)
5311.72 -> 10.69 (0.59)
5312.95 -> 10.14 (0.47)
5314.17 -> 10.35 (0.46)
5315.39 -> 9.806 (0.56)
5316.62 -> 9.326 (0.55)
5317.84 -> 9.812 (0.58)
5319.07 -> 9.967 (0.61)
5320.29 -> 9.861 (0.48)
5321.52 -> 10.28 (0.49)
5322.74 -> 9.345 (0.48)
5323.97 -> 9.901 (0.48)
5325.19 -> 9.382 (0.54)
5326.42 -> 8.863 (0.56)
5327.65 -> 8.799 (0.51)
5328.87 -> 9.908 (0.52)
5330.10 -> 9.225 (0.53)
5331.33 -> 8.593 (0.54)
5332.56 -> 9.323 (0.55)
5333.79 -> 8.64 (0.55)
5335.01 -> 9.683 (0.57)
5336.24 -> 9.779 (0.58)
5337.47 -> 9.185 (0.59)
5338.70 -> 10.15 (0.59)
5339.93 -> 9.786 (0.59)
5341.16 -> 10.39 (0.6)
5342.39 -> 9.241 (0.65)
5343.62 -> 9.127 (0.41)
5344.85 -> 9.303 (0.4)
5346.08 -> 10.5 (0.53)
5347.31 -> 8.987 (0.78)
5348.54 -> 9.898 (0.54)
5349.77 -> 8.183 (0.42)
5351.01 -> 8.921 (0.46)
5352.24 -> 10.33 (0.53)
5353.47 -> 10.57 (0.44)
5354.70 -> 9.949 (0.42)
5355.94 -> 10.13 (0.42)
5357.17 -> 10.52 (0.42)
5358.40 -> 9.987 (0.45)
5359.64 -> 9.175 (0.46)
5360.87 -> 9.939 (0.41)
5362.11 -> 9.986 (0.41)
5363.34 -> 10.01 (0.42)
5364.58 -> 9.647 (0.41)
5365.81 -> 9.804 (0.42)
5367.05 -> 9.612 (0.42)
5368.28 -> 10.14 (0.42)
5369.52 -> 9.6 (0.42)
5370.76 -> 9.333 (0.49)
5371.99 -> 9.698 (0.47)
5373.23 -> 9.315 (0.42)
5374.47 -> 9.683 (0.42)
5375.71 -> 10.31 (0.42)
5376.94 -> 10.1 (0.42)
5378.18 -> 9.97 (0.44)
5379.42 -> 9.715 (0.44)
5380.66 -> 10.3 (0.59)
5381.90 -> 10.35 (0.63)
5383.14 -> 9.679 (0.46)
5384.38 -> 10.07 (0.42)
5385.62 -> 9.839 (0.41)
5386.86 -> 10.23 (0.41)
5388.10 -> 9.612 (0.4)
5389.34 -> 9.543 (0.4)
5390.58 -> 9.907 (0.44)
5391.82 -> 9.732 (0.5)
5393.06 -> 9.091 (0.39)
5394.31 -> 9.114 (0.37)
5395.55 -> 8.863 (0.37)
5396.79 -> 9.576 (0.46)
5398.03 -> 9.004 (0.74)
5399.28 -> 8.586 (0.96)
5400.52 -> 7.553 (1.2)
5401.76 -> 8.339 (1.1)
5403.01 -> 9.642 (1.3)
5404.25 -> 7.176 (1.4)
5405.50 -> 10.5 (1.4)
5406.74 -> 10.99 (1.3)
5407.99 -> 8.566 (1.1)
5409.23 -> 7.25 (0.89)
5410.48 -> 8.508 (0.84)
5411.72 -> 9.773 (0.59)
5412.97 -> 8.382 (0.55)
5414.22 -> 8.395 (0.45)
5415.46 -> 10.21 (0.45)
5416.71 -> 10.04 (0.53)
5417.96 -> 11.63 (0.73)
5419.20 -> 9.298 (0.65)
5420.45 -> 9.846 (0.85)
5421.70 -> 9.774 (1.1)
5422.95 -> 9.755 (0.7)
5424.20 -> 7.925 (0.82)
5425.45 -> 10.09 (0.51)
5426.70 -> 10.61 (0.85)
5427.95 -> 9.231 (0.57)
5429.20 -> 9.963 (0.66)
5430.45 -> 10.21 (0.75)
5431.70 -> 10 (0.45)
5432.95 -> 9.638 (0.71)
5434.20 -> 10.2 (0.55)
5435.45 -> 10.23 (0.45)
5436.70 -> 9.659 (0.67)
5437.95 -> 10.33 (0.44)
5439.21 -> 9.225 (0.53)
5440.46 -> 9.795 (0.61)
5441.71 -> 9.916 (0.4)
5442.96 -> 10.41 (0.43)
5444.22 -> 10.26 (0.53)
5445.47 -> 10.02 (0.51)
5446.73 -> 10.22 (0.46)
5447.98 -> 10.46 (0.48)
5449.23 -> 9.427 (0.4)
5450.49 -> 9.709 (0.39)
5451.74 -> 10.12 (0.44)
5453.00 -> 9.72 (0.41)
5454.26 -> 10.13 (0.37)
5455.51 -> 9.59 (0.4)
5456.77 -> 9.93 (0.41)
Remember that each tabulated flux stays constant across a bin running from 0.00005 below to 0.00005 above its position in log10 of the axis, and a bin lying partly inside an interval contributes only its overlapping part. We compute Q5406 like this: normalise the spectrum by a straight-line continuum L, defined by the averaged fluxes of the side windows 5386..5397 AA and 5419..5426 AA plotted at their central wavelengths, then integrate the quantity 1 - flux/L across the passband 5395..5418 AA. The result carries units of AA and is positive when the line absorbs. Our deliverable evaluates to 1.1 AA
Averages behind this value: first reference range 9.53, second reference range 9.44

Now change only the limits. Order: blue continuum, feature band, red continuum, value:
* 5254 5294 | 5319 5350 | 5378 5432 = -0.79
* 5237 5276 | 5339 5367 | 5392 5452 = -1.44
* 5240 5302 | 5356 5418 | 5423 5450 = 0.95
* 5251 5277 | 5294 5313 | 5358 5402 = -2.22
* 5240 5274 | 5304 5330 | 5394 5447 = -2.17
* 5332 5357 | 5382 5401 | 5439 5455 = 0.74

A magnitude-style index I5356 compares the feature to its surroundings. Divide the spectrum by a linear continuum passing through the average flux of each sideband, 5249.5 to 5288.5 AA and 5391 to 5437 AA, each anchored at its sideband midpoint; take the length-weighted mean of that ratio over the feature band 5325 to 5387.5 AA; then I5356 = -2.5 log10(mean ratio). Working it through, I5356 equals -0.05 mag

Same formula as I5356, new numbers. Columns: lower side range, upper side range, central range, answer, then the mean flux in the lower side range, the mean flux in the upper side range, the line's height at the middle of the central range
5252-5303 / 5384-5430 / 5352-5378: -0.07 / 9.18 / 9.37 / 9.31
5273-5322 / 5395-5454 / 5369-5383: -0.02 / 9.76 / 9.56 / 9.63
